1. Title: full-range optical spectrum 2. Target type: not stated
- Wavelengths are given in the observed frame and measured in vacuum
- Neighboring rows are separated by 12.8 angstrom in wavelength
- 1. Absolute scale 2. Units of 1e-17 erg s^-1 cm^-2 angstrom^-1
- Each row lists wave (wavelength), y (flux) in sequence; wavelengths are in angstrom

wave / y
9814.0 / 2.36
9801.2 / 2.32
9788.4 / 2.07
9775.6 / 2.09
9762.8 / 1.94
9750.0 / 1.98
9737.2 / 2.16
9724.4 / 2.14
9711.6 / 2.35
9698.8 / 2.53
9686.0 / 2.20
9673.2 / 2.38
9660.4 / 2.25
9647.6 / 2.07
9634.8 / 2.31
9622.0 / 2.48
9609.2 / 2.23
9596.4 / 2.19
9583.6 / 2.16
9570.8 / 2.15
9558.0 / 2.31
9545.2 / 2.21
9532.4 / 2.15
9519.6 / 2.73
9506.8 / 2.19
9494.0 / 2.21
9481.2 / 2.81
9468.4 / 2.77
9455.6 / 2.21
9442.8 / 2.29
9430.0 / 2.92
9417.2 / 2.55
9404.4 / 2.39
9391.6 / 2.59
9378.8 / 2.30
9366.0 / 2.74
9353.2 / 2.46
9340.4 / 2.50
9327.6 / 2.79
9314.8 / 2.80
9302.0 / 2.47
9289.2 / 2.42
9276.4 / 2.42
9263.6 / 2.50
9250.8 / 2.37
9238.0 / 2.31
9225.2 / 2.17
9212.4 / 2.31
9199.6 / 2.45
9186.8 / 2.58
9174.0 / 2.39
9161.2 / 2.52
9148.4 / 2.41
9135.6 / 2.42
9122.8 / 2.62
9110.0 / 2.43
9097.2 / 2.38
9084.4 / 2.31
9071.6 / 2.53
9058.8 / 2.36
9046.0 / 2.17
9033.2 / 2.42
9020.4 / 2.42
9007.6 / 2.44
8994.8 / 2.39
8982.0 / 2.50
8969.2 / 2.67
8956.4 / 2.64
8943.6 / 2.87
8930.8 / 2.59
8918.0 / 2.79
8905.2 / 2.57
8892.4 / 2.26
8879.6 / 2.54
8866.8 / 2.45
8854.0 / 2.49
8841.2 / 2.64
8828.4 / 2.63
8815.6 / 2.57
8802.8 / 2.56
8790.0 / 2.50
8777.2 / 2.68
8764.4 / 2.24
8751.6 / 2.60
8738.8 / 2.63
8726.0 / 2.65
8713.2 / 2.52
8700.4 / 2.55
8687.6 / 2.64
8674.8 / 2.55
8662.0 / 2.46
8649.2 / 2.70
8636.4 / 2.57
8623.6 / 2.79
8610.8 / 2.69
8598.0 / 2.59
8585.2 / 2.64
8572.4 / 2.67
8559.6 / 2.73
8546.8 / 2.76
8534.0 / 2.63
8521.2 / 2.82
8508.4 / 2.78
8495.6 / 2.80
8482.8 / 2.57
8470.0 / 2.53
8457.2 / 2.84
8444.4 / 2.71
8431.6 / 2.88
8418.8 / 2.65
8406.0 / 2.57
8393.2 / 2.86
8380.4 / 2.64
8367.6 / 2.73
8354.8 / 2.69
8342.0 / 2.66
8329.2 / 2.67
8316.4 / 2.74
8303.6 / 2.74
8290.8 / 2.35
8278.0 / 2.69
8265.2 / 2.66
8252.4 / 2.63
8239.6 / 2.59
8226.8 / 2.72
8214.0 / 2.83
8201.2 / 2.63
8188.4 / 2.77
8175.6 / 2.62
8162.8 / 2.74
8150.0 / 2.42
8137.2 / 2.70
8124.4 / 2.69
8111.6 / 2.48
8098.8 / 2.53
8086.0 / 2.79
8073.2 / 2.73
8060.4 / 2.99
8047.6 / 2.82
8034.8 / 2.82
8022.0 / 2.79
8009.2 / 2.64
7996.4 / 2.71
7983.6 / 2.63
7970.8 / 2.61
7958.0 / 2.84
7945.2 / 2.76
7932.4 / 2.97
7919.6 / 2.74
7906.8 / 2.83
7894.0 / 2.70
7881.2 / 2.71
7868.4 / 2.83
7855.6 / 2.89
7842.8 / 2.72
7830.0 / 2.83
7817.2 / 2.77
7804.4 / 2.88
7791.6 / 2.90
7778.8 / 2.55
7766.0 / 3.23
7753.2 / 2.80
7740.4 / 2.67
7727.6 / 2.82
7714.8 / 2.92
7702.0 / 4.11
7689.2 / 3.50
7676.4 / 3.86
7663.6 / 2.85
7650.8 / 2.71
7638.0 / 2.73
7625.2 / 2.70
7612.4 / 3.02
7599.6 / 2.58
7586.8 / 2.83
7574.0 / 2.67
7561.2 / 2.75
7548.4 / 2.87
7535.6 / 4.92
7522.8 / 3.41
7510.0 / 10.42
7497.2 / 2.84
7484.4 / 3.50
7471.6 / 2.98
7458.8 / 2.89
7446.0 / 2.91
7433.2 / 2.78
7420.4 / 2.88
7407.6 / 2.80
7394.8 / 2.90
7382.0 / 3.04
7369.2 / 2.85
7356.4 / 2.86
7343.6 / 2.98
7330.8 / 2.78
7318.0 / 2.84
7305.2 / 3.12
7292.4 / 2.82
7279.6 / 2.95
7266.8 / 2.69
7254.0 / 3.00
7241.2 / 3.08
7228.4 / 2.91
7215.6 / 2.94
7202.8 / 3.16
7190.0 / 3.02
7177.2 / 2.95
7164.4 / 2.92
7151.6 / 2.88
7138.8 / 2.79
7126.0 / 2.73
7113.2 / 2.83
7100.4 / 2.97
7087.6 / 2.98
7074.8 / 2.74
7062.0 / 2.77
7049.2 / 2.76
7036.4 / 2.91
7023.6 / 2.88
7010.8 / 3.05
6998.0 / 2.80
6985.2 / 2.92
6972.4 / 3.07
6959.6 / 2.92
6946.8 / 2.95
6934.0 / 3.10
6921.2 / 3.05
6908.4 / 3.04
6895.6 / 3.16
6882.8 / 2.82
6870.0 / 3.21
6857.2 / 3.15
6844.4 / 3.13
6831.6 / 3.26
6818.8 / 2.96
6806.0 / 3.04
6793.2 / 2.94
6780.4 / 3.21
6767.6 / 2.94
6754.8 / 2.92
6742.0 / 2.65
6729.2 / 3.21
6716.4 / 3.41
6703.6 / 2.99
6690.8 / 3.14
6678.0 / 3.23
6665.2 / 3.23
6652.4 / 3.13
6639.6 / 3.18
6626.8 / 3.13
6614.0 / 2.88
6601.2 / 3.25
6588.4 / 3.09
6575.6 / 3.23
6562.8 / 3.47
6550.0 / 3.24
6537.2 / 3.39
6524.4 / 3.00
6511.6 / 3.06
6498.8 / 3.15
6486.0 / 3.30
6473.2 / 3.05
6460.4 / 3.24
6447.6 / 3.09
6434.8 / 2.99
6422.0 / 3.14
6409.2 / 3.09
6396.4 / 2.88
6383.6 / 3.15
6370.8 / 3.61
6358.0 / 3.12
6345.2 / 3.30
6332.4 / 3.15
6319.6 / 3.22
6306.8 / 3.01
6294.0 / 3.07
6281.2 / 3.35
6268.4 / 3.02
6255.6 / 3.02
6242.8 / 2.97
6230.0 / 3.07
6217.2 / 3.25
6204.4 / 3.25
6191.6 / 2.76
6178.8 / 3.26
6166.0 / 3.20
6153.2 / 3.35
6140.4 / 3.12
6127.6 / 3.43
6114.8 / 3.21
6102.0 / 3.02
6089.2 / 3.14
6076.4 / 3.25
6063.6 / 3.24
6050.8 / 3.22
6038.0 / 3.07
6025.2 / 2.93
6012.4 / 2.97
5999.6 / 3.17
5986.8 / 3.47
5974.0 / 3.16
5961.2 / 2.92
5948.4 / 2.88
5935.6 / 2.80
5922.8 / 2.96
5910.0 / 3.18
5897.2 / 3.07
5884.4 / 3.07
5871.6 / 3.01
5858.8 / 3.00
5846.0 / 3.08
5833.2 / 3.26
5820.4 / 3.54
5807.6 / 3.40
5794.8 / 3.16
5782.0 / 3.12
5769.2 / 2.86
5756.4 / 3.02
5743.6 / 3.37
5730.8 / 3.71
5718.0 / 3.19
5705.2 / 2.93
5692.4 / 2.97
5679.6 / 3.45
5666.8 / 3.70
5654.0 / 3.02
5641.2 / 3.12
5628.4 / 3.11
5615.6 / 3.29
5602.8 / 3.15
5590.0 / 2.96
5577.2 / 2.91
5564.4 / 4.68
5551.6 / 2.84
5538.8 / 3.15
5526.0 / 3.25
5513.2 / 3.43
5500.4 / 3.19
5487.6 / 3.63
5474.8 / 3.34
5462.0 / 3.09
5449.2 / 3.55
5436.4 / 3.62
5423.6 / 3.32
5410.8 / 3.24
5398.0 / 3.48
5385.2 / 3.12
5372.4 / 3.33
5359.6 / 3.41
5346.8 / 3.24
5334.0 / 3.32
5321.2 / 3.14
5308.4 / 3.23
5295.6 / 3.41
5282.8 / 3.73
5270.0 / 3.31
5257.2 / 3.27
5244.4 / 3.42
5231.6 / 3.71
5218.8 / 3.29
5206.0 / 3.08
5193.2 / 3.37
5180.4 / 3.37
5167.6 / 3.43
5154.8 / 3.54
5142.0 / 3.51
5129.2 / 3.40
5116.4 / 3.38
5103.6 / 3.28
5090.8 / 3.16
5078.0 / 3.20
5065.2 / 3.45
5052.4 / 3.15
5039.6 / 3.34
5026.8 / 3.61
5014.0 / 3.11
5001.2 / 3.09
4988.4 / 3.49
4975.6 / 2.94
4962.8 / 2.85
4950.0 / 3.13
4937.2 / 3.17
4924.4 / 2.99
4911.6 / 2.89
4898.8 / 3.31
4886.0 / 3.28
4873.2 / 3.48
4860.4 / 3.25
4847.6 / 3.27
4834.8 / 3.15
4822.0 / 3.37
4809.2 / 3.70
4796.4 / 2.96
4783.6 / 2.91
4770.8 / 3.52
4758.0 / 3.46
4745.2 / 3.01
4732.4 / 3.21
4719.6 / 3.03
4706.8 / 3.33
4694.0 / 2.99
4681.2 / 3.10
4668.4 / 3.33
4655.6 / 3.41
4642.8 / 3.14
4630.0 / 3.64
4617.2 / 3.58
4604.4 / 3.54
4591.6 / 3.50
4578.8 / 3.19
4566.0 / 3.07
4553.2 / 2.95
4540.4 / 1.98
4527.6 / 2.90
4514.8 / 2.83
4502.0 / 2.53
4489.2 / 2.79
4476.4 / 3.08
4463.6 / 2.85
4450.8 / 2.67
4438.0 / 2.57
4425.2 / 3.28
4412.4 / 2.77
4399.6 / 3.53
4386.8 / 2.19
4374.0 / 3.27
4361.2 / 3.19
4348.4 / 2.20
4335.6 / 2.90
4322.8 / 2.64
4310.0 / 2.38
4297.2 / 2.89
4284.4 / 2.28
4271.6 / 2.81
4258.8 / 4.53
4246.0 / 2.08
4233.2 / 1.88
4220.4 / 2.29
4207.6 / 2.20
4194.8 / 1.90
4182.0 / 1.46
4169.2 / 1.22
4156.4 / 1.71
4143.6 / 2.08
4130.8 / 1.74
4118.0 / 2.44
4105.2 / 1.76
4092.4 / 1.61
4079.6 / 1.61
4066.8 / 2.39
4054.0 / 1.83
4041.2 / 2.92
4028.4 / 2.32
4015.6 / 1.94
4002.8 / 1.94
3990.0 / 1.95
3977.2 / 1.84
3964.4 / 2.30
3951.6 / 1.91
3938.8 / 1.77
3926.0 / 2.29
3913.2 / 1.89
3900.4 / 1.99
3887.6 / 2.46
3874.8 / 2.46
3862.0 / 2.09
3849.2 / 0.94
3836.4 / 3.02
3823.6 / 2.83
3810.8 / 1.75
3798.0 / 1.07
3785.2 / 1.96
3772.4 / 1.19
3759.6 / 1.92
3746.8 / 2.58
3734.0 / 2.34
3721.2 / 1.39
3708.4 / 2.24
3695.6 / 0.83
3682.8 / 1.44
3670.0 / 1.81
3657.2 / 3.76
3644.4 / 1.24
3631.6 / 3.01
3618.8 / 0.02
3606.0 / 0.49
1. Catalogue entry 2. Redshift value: 0.14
